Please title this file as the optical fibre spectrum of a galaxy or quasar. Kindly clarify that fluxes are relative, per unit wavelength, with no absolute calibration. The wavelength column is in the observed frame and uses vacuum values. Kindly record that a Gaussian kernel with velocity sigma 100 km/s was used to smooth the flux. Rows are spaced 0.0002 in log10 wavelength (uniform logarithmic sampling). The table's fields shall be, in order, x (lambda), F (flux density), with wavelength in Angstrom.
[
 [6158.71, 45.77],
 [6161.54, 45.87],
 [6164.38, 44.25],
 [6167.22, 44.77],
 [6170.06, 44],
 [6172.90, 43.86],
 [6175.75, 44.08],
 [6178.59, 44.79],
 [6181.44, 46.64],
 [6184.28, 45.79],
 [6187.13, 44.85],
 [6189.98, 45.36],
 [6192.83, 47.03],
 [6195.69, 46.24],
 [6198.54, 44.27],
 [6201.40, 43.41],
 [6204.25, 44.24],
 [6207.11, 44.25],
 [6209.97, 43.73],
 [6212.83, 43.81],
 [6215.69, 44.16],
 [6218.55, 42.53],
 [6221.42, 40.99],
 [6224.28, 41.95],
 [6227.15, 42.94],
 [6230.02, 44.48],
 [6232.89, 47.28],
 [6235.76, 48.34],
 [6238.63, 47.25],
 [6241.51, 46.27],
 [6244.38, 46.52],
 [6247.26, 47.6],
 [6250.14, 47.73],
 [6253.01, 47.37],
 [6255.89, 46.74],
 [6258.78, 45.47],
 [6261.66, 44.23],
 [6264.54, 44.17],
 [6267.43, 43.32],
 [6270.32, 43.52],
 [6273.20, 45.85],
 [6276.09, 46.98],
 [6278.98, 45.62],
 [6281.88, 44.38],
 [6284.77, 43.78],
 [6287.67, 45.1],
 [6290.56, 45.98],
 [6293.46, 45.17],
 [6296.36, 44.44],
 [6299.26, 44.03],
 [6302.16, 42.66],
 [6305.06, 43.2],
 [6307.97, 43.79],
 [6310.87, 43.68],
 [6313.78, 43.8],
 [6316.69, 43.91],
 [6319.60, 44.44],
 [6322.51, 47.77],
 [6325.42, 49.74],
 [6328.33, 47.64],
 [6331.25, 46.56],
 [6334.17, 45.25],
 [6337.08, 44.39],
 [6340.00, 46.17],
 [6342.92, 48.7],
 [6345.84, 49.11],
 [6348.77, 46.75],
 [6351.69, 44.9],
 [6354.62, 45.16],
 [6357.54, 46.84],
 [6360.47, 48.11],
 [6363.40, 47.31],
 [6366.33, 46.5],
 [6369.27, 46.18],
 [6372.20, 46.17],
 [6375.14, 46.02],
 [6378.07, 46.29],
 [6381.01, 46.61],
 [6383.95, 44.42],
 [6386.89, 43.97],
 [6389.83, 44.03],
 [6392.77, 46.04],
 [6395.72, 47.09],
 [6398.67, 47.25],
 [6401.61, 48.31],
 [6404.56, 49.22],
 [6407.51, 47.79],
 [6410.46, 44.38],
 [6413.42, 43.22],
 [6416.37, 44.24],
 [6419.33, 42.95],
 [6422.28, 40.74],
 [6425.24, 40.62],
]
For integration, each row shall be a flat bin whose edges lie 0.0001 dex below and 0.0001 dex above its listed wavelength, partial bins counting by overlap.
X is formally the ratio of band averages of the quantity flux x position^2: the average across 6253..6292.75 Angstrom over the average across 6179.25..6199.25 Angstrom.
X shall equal 1.01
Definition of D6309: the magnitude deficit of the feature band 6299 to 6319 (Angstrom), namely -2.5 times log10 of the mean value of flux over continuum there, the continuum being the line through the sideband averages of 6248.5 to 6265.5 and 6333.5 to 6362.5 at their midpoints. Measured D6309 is 0.07 mag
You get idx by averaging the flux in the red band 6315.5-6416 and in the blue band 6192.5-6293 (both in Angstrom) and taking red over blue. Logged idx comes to 1.0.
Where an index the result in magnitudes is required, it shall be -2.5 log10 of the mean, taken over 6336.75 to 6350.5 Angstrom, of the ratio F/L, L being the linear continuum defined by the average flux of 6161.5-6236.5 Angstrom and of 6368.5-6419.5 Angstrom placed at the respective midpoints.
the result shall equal -0.04 mag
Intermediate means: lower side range 44.5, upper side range 45.9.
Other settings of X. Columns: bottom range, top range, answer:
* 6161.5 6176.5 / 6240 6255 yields 1.09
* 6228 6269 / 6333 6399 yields 1.04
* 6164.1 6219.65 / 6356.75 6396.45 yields 1.10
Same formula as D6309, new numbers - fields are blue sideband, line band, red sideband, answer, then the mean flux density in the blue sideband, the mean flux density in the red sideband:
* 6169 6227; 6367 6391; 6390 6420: 0.01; 44.3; 46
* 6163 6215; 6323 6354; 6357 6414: -0.02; 44.7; 46.3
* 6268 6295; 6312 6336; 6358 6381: -0.01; 45.1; 46.6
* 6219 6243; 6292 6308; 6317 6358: 0.05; 44.8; 46.6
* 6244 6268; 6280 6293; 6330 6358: 0.03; 46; 46.4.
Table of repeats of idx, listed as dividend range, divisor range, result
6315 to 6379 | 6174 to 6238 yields 1.04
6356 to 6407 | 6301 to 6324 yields 1.05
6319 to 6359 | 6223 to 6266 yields 1.02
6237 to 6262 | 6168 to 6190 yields 1.04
